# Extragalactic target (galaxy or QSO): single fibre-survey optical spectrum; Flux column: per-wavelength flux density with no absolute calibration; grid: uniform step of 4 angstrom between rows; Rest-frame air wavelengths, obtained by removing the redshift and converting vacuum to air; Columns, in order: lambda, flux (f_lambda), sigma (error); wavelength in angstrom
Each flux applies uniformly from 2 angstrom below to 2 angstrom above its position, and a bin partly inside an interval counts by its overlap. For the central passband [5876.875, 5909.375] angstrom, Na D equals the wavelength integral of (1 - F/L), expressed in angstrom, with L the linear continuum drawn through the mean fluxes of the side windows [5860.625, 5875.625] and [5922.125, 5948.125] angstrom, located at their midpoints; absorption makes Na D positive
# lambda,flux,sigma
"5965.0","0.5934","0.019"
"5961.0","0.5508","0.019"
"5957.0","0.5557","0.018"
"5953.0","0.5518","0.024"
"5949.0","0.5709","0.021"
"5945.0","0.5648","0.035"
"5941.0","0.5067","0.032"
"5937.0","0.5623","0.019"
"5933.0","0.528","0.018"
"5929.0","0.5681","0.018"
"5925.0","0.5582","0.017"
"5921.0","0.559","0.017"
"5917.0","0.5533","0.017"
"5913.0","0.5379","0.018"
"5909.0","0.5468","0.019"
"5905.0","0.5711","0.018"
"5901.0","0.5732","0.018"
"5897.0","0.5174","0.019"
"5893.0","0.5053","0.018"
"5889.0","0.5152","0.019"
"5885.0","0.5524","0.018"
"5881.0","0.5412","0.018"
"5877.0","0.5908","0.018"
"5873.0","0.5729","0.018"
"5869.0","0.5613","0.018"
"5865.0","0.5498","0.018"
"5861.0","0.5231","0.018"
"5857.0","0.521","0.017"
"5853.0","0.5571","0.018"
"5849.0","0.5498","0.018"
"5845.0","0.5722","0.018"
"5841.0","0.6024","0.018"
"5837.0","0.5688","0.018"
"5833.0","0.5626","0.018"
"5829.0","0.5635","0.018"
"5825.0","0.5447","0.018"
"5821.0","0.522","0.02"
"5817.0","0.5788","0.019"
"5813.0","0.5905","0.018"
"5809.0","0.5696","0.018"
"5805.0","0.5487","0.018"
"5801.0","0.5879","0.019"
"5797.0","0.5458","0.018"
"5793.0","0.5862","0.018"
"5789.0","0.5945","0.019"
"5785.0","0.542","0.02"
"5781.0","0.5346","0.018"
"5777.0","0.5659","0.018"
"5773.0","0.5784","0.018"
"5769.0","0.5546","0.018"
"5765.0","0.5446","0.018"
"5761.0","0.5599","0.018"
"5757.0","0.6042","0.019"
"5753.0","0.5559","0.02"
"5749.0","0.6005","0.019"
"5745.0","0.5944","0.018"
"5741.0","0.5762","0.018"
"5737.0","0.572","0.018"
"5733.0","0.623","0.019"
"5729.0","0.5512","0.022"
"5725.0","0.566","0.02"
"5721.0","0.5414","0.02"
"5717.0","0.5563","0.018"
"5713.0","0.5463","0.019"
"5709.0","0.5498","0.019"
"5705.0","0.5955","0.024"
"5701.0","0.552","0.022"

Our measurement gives 0.6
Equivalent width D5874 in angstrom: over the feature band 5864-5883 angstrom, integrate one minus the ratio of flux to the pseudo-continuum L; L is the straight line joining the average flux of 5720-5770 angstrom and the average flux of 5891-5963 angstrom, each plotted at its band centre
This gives -0.3 angstrom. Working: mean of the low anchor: 0.574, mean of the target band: 0.564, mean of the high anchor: 0.549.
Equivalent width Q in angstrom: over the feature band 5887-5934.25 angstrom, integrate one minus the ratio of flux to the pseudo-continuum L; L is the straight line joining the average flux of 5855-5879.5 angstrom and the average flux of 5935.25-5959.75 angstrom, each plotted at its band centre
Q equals 0.7 angstrom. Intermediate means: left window 0.553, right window 0.552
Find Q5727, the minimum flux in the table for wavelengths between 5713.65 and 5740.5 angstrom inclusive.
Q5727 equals 0.5414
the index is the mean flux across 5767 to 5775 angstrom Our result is 0.567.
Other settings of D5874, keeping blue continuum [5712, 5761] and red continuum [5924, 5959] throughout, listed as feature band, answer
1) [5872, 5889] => 0.0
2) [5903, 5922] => 0.1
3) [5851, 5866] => 0.6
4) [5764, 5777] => 0.2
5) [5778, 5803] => 0.1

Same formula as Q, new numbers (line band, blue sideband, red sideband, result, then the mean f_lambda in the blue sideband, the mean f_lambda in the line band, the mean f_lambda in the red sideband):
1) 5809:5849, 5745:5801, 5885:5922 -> -0.7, 0.568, 0.567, 0.542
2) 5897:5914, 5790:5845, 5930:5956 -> 0.0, 0.568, 0.554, 0.549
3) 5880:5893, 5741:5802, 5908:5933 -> 0.6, 0.57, 0.531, 0.552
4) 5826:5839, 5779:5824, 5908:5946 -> -0.1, 0.563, 0.563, 0.548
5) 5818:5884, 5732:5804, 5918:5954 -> 0.7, 0.572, 0.557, 0.552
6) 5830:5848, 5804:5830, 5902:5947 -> -0.5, 0.56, 0.574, 0.551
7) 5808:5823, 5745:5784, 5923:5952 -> -0.1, 0.567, 0.565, 0.551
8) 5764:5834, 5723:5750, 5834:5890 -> 0.9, 0.583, 0.562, 0.556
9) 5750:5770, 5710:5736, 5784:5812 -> 0.0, 0.564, 0.566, 0.57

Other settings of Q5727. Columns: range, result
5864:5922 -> 0.5053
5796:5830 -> 0.522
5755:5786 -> 0.5346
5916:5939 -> 0.528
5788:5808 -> 0.5458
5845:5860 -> 0.521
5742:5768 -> 0.5446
